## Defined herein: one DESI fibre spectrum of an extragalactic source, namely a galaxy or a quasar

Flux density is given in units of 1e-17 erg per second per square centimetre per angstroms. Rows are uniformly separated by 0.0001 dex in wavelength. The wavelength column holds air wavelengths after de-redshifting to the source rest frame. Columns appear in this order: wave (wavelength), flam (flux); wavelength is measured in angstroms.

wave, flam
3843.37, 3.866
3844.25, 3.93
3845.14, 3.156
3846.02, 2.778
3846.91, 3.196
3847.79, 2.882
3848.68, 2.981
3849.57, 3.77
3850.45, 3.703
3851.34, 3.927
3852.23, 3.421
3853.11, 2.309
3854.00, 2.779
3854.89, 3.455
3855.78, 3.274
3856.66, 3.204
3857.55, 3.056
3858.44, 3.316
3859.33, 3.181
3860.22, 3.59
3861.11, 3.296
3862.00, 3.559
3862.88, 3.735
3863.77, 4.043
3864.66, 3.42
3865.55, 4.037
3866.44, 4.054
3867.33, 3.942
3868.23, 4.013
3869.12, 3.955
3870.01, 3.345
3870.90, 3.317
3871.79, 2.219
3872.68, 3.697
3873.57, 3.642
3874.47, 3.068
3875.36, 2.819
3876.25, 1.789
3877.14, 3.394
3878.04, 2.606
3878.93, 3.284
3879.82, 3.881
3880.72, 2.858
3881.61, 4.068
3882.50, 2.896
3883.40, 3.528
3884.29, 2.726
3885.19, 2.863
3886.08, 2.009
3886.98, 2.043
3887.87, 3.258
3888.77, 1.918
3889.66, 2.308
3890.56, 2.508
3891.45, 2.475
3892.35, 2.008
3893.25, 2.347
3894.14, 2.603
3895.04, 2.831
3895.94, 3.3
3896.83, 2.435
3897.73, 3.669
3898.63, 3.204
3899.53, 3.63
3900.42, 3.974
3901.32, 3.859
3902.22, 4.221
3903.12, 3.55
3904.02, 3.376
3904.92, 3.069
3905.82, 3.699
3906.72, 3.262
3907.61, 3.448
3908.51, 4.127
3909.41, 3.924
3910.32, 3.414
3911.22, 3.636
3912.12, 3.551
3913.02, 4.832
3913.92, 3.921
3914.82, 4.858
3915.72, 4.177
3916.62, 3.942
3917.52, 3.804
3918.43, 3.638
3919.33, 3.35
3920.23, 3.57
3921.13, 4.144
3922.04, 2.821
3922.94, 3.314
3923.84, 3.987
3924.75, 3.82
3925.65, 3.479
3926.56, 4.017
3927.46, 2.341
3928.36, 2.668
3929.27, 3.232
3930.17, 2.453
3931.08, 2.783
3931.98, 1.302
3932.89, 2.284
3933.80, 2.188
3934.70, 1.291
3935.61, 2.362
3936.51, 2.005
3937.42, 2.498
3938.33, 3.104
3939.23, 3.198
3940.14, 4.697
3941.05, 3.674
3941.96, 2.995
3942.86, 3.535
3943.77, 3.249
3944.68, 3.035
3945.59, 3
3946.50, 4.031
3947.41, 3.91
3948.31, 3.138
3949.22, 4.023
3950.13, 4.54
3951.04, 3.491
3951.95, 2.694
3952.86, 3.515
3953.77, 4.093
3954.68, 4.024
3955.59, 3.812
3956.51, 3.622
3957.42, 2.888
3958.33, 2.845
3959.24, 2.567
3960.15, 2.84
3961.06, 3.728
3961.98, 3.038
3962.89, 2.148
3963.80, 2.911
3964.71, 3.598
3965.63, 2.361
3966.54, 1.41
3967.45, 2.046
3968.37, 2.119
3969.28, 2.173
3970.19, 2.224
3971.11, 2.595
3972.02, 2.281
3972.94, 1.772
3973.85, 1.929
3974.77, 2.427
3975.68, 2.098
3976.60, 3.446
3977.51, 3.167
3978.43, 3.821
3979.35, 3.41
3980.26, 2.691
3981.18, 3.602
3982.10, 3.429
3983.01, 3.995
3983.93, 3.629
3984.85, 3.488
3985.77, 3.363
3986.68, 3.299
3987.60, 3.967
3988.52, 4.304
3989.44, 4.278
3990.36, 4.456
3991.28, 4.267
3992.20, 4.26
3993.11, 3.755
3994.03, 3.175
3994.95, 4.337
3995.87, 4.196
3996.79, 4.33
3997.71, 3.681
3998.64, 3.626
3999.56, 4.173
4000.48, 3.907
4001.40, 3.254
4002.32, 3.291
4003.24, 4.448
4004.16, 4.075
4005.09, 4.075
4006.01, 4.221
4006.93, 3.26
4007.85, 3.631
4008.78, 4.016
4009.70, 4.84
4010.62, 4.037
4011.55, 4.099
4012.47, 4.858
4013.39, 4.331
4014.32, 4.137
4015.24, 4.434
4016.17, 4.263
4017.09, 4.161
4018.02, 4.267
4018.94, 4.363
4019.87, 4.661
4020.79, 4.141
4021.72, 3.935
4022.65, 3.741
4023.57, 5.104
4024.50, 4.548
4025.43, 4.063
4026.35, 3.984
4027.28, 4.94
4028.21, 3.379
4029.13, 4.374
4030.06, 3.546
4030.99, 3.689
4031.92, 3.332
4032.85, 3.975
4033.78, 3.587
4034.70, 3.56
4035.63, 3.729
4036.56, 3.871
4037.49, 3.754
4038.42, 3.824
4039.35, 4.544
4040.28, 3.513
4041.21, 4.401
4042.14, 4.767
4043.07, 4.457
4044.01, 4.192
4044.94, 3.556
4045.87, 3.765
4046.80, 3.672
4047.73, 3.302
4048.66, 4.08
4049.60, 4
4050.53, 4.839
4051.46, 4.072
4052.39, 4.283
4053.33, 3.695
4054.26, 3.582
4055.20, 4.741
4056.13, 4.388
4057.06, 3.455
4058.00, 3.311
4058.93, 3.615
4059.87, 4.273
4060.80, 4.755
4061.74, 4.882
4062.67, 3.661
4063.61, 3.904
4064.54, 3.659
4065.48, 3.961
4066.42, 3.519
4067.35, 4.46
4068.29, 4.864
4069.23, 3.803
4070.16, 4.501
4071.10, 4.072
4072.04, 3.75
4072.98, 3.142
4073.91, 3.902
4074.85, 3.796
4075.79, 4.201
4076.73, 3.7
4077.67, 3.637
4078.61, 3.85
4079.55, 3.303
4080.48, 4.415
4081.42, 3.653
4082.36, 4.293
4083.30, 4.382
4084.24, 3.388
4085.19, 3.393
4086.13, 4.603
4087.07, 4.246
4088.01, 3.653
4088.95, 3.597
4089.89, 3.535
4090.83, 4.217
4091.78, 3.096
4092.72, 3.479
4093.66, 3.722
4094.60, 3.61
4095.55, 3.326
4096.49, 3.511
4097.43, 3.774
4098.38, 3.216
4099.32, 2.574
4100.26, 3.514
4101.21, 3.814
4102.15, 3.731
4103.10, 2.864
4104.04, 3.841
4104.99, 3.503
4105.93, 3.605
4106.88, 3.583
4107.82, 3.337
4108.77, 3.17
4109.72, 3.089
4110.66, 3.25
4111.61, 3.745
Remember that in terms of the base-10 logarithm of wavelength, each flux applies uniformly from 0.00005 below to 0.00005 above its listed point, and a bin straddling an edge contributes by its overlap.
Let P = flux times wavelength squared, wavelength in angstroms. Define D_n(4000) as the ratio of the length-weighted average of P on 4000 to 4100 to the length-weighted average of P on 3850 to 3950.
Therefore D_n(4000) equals 1.3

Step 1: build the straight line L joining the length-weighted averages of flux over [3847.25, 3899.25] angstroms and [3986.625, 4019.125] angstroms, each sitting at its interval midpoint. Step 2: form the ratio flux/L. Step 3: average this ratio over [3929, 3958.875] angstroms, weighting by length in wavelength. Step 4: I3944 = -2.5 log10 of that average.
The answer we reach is 0.16 mag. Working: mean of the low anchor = 3.14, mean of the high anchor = 4.06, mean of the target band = 3.14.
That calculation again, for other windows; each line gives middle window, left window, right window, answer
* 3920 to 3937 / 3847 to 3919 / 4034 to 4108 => 0.21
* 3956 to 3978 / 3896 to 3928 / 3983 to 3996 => 0.42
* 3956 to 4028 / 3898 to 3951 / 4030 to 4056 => 0.05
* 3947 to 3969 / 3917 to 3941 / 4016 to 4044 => 0.06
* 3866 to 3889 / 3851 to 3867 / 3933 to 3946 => 0.06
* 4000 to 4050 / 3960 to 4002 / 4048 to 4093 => -0.13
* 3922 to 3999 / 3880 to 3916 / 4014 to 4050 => 0.14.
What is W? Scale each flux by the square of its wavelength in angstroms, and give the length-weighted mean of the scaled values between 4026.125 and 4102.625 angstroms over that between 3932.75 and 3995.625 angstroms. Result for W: 1.28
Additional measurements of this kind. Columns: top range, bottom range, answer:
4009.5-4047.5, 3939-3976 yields 1.40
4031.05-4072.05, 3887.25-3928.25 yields 1.26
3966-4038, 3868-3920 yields 1.19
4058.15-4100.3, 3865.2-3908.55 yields 1.34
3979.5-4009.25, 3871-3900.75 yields 1.39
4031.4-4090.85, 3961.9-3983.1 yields 1.55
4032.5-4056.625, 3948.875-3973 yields 1.42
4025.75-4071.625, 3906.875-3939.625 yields 1.31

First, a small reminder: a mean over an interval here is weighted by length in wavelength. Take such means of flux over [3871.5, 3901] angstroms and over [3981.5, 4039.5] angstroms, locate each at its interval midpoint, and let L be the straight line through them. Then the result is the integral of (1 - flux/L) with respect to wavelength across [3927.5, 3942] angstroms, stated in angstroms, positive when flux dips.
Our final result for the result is 3.0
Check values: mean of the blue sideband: 2.91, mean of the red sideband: 4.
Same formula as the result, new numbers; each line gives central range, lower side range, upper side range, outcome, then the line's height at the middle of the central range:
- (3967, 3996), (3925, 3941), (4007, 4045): 2.0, 3.45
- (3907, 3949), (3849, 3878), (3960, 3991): -2.1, 3.16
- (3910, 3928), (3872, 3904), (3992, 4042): -2.6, 3.25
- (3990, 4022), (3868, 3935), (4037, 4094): -3.5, 3.68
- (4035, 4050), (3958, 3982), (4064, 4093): -2.1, 3.48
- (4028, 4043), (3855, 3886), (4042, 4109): -0.6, 3.73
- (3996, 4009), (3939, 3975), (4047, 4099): -1.8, 3.38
